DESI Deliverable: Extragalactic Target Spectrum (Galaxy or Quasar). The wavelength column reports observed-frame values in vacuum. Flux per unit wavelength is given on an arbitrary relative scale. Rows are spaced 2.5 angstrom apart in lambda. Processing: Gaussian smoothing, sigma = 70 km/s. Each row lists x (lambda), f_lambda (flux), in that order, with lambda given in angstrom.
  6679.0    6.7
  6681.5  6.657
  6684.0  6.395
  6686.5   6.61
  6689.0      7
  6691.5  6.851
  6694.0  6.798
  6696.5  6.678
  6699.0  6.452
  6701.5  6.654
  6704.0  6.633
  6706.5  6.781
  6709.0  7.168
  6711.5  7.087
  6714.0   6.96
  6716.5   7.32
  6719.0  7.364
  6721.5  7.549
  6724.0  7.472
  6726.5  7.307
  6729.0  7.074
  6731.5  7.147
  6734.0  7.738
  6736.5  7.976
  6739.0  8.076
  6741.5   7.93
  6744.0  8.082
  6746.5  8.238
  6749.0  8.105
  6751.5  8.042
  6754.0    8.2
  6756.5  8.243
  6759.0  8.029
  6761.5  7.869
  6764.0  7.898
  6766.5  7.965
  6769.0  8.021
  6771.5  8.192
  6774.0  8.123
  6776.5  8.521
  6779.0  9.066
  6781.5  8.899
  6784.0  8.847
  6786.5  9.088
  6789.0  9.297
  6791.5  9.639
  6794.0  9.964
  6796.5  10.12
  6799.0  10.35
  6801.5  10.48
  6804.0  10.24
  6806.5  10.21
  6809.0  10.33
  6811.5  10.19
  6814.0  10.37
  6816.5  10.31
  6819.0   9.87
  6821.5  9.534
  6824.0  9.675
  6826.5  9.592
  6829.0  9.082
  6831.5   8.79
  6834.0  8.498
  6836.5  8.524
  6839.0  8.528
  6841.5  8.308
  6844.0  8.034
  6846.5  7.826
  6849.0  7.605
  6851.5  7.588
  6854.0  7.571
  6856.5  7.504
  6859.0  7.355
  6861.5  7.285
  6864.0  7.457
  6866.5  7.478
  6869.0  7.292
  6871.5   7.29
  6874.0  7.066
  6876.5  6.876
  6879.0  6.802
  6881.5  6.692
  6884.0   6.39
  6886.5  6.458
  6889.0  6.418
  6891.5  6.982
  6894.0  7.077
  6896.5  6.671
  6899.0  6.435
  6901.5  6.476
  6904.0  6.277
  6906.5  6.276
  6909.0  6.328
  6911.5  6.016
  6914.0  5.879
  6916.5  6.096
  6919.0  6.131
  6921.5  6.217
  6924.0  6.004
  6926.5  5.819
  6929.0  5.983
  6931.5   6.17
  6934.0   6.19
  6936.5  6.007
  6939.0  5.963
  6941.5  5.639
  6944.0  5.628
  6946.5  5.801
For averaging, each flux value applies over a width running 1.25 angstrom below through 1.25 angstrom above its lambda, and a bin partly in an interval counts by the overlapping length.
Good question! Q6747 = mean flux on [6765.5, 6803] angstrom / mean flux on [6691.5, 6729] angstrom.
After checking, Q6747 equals 1.30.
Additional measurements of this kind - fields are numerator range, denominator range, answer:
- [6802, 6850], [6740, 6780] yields 1.14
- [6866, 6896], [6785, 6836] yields 0.71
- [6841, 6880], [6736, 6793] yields 0.89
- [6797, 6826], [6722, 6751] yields 1.31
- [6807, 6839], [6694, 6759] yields 1.28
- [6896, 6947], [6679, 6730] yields 0.88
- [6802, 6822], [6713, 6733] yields 1.40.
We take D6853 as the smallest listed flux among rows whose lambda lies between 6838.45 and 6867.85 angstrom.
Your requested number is 7.285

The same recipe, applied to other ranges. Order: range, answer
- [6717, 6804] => 7.074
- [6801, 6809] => 10.21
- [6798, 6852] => 7.588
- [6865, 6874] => 7.066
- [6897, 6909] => 6.276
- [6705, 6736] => 6.781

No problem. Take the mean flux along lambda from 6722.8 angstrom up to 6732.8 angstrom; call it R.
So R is 7.25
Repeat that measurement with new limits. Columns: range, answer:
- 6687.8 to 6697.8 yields 6.83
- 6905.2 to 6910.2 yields 6.3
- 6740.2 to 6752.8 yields 8.08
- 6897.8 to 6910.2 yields 6.36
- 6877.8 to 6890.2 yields 6.55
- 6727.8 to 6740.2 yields 7.6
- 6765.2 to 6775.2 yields 8.07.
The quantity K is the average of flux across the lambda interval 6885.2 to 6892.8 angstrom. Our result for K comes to 6.62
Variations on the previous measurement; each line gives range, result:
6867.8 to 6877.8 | 7.13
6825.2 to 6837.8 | 8.9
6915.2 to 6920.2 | 6.11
